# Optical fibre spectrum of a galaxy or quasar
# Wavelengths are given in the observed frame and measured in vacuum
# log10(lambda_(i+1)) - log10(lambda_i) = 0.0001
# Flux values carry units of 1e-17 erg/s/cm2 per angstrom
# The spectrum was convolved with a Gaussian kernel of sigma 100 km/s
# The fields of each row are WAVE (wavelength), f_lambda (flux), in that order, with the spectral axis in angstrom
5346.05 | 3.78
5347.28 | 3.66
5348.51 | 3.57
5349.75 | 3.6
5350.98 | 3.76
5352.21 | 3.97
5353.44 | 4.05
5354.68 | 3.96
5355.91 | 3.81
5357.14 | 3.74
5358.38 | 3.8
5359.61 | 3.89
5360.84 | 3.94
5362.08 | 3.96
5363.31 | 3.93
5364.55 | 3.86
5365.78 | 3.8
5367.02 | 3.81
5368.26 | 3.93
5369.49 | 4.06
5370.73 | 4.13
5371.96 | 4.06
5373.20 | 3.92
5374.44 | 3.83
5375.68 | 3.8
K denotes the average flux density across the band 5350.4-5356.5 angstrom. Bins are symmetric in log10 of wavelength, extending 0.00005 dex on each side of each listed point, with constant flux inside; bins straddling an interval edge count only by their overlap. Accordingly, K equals 3.91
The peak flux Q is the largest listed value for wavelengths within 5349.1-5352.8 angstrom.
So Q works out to 3.97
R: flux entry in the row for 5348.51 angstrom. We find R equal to 3.57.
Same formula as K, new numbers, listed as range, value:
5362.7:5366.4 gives 3.86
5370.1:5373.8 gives 4.04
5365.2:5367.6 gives 3.8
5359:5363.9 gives 3.93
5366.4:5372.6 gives 4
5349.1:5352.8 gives 3.77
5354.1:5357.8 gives 3.84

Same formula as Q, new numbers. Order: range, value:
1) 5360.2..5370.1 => 4.06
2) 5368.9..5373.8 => 4.13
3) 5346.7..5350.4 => 3.66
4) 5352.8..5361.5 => 4.05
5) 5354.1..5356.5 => 3.96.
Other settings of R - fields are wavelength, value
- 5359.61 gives 3.89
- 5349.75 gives 3.6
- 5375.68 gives 3.8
